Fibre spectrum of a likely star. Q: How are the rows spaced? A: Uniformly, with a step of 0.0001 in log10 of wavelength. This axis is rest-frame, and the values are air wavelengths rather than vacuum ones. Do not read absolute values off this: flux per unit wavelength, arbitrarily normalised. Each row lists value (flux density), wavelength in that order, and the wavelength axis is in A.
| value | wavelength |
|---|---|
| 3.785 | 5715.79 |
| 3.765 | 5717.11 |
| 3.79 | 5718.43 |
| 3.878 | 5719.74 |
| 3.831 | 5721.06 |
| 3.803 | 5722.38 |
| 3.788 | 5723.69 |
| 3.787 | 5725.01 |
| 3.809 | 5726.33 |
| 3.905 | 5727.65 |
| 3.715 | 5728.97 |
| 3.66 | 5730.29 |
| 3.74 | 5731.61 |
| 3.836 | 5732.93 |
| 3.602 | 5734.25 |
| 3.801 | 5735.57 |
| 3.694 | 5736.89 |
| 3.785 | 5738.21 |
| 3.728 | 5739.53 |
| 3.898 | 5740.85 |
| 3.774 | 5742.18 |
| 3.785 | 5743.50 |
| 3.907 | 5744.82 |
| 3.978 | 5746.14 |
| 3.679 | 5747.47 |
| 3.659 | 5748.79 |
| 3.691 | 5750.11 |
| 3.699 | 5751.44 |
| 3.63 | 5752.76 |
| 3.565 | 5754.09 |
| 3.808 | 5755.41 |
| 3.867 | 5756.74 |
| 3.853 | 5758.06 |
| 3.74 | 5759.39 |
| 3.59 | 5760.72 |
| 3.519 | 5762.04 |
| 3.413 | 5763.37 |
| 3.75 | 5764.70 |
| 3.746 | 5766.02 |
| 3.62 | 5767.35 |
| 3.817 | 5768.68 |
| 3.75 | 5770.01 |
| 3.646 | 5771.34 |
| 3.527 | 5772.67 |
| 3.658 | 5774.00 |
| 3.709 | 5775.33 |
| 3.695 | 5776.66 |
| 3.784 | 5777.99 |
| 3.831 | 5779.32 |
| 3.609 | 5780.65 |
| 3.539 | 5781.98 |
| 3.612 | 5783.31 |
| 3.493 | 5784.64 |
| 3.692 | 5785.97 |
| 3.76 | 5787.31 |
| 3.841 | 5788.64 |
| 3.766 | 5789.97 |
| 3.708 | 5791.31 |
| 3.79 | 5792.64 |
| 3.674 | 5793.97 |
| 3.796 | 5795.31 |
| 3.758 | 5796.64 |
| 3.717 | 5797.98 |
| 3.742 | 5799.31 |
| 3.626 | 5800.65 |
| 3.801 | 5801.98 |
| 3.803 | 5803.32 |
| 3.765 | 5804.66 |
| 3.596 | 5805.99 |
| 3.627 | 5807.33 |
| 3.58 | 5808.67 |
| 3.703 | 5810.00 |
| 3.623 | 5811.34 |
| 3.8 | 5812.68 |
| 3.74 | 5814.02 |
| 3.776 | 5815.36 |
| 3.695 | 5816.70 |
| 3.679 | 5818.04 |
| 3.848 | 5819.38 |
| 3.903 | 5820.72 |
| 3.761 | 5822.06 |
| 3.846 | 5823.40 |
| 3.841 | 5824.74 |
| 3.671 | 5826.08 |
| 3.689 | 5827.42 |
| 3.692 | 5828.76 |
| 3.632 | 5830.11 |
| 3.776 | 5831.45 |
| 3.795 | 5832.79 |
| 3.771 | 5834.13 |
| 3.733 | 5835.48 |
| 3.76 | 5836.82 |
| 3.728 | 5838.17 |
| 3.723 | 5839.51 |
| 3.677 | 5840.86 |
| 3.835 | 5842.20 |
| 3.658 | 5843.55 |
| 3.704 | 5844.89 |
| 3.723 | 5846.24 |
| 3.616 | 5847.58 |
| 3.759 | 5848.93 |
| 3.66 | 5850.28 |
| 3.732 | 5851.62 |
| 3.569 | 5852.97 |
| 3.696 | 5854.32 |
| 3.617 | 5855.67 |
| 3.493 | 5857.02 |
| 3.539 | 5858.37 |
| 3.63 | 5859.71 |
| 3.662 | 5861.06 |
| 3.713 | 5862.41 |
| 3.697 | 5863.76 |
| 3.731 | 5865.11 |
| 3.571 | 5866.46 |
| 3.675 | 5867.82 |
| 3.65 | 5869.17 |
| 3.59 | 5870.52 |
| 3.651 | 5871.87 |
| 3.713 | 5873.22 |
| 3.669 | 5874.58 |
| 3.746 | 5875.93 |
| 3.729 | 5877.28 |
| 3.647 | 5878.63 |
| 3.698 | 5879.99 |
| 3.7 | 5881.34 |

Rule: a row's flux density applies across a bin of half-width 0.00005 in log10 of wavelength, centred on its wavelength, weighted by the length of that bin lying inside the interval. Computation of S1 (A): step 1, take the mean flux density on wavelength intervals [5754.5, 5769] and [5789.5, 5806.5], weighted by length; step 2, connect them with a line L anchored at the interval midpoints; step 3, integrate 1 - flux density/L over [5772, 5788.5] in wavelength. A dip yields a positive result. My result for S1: 0.2 A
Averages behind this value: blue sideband 3.7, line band 3.67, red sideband 3.73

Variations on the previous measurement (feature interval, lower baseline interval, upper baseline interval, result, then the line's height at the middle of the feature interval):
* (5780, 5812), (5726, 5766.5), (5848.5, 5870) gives 0.0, 3.7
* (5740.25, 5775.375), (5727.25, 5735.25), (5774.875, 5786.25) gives -0.1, 3.7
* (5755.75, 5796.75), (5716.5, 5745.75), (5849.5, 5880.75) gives 0.5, 3.74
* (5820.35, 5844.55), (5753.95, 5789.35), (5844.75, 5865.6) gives -0.5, 3.66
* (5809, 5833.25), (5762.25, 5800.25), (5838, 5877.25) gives -0.4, 3.68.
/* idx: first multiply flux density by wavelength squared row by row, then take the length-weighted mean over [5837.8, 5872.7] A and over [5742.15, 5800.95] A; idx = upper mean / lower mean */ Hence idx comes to 1.02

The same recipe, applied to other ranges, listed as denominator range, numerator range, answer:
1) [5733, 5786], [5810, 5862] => 1.03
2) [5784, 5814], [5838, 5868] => 1.01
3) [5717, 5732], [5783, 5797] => 1.00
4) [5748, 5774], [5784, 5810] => 1.02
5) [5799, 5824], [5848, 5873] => 0.99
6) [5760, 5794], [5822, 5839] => 1.04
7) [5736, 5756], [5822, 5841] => 1.03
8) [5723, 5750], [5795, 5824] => 1.01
